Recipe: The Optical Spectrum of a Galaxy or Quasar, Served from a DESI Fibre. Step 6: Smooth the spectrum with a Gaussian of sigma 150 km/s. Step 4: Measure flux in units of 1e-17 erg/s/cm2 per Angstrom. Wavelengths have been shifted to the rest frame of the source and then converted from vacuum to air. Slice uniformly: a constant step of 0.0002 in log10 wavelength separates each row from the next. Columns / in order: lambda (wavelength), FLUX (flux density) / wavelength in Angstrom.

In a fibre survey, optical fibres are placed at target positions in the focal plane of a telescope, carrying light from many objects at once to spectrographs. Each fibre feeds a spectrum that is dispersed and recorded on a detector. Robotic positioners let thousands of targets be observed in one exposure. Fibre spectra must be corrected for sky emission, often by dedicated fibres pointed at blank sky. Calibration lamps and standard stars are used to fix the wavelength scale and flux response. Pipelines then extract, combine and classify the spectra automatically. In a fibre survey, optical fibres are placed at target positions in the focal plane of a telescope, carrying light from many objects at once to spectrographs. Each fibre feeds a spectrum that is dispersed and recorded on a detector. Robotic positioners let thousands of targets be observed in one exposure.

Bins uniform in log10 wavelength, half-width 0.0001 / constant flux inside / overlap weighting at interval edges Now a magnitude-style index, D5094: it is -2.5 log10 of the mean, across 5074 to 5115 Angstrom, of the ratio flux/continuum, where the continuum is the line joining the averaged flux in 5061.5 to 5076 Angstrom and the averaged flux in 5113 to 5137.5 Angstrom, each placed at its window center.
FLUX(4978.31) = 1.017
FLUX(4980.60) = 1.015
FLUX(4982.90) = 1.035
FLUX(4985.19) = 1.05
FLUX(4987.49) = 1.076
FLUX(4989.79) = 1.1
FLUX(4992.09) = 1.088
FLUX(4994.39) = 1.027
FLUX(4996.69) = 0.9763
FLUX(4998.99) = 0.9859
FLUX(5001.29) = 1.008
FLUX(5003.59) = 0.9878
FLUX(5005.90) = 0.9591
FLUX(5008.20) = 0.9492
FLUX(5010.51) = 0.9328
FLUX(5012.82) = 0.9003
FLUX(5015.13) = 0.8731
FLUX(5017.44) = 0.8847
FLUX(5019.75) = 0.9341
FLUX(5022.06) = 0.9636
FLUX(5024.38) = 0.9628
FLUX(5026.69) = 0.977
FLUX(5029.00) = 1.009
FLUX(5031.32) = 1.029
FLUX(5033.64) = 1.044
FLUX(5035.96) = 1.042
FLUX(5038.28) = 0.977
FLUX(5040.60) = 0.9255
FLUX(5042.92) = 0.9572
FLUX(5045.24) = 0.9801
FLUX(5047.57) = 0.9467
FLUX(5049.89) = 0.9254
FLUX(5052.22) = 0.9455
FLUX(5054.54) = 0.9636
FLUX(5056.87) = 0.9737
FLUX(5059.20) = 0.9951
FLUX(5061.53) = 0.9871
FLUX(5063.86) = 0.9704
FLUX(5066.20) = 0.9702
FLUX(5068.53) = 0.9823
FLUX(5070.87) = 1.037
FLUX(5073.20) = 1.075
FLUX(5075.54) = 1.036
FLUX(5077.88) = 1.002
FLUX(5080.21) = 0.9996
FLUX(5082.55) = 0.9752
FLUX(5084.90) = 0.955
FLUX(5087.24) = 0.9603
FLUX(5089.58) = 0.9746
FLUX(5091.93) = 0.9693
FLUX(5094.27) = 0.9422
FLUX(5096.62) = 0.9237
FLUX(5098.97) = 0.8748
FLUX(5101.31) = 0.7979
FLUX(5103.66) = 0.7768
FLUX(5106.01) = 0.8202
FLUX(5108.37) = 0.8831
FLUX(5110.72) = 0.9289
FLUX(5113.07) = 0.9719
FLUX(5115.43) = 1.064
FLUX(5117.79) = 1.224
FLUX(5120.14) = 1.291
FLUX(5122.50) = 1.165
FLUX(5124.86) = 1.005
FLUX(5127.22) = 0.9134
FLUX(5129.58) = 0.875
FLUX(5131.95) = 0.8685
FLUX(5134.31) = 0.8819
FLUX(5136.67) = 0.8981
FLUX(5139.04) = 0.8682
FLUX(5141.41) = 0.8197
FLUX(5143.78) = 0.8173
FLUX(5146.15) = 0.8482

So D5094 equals 0.09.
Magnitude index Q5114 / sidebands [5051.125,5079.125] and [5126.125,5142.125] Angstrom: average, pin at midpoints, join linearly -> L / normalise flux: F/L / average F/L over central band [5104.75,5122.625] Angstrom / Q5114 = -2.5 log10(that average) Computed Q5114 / -0.140 mag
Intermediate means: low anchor 0.995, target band 1.04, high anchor 0.876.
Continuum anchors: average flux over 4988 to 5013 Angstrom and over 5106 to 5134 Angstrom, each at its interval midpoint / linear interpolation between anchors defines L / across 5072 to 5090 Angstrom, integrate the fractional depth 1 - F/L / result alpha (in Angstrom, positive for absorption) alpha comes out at 0.1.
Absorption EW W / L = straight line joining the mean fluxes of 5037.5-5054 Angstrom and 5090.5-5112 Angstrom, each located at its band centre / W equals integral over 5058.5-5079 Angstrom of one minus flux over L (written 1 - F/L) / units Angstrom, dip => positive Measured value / -1.9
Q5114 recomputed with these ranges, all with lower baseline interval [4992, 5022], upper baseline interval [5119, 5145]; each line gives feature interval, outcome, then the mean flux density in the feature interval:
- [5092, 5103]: 0.07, 0.889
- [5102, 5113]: 0.10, 0.862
